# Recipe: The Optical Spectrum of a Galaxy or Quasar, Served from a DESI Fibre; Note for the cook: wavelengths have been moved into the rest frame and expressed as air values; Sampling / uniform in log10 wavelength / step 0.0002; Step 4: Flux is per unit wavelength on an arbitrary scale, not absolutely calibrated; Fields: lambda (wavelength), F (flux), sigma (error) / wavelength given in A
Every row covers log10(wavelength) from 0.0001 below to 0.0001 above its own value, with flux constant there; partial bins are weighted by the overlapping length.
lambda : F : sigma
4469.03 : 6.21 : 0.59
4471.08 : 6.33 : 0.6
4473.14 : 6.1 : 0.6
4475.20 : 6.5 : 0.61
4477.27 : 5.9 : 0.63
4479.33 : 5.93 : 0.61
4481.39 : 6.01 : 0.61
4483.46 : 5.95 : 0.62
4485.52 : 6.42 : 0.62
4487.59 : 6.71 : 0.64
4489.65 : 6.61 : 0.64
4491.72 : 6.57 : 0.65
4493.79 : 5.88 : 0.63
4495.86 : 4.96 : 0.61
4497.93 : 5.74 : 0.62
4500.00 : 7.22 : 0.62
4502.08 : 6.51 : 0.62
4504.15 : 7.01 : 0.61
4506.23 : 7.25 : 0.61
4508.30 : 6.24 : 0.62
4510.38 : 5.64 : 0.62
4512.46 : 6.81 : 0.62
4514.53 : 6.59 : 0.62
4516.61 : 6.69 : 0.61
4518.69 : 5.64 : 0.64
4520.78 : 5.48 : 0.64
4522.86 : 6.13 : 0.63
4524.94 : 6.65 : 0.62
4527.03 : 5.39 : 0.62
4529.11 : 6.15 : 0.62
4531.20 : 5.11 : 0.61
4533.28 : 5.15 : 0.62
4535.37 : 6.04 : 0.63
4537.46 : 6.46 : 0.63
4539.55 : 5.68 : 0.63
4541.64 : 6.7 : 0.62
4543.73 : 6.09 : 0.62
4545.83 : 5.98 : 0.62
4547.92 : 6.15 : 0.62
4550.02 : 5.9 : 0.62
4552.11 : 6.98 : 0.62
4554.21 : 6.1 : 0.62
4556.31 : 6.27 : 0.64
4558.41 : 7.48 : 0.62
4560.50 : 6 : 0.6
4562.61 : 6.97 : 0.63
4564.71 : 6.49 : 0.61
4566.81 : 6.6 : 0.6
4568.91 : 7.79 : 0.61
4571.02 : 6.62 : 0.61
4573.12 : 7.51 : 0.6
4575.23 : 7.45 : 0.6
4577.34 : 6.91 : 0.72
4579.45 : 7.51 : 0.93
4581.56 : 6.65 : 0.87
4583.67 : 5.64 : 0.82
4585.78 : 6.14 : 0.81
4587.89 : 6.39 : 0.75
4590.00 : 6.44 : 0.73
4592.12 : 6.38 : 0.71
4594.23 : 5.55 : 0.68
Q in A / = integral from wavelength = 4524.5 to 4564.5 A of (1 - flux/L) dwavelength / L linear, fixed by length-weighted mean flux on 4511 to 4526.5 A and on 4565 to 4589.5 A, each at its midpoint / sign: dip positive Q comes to 2.00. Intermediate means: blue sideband 6.24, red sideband 6.82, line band 6.17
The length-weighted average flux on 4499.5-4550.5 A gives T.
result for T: 6.18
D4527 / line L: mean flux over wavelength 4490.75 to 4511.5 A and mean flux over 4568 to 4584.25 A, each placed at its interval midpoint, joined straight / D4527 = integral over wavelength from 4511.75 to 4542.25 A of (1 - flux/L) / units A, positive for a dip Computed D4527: 2.4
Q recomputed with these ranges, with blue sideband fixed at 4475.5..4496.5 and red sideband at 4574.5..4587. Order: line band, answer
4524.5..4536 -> 1.3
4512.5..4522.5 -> 0.2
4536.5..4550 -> 0.7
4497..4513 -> -0.8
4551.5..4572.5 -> -0.5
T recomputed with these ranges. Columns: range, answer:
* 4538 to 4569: 6.44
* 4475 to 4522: 6.27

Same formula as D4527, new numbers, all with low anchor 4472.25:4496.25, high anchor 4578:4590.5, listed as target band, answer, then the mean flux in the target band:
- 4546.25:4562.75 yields -0.13 A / 6.43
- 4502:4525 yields -0.44 A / 6.37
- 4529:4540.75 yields 1.07 A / 5.75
